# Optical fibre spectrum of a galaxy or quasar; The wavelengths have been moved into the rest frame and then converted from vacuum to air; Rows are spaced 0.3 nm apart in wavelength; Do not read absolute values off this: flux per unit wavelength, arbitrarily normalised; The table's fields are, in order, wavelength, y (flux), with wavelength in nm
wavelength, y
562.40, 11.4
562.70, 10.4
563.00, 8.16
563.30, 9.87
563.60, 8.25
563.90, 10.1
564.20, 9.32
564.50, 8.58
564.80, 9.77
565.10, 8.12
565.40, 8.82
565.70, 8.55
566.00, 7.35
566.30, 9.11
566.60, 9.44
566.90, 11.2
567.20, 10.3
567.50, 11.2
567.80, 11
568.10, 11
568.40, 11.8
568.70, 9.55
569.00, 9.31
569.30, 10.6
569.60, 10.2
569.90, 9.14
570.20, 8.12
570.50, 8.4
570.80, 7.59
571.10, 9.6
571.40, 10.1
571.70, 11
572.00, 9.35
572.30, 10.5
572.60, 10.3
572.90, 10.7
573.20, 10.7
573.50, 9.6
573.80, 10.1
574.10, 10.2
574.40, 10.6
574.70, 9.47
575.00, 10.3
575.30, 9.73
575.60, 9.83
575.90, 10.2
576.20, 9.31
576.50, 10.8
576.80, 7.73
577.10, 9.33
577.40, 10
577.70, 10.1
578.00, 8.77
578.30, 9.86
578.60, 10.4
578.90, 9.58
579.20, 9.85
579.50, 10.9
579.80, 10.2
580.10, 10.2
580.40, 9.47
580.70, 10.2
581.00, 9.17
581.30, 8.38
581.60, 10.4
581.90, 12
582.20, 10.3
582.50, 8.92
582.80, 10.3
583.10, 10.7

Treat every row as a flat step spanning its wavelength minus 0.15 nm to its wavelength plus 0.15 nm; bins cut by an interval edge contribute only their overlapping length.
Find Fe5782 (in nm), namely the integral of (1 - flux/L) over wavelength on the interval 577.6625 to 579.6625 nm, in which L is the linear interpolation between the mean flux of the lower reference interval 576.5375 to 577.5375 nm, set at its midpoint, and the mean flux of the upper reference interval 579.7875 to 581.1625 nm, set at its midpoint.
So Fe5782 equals -0.09 nm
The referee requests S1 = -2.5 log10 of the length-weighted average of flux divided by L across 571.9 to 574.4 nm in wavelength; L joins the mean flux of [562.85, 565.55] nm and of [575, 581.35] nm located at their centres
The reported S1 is -0.08 mag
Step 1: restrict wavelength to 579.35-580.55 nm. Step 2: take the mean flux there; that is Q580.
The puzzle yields 10.2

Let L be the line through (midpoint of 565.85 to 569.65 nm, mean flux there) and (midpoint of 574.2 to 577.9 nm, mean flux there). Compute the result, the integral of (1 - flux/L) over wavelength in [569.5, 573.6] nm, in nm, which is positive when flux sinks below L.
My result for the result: 0.13 nm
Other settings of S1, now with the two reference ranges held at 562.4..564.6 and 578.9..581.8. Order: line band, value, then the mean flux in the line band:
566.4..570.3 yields -0.08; 10.2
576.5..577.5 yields 0.06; 9.24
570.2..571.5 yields 0.10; 8.78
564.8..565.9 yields 0.10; 8.62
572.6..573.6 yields -0.07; 10.4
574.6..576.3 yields -0.01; 9.83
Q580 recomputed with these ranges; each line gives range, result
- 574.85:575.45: 10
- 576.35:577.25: 9.29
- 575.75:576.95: 9.51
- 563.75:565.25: 9.18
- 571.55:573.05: 10.4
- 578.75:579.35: 9.71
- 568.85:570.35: 9.47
